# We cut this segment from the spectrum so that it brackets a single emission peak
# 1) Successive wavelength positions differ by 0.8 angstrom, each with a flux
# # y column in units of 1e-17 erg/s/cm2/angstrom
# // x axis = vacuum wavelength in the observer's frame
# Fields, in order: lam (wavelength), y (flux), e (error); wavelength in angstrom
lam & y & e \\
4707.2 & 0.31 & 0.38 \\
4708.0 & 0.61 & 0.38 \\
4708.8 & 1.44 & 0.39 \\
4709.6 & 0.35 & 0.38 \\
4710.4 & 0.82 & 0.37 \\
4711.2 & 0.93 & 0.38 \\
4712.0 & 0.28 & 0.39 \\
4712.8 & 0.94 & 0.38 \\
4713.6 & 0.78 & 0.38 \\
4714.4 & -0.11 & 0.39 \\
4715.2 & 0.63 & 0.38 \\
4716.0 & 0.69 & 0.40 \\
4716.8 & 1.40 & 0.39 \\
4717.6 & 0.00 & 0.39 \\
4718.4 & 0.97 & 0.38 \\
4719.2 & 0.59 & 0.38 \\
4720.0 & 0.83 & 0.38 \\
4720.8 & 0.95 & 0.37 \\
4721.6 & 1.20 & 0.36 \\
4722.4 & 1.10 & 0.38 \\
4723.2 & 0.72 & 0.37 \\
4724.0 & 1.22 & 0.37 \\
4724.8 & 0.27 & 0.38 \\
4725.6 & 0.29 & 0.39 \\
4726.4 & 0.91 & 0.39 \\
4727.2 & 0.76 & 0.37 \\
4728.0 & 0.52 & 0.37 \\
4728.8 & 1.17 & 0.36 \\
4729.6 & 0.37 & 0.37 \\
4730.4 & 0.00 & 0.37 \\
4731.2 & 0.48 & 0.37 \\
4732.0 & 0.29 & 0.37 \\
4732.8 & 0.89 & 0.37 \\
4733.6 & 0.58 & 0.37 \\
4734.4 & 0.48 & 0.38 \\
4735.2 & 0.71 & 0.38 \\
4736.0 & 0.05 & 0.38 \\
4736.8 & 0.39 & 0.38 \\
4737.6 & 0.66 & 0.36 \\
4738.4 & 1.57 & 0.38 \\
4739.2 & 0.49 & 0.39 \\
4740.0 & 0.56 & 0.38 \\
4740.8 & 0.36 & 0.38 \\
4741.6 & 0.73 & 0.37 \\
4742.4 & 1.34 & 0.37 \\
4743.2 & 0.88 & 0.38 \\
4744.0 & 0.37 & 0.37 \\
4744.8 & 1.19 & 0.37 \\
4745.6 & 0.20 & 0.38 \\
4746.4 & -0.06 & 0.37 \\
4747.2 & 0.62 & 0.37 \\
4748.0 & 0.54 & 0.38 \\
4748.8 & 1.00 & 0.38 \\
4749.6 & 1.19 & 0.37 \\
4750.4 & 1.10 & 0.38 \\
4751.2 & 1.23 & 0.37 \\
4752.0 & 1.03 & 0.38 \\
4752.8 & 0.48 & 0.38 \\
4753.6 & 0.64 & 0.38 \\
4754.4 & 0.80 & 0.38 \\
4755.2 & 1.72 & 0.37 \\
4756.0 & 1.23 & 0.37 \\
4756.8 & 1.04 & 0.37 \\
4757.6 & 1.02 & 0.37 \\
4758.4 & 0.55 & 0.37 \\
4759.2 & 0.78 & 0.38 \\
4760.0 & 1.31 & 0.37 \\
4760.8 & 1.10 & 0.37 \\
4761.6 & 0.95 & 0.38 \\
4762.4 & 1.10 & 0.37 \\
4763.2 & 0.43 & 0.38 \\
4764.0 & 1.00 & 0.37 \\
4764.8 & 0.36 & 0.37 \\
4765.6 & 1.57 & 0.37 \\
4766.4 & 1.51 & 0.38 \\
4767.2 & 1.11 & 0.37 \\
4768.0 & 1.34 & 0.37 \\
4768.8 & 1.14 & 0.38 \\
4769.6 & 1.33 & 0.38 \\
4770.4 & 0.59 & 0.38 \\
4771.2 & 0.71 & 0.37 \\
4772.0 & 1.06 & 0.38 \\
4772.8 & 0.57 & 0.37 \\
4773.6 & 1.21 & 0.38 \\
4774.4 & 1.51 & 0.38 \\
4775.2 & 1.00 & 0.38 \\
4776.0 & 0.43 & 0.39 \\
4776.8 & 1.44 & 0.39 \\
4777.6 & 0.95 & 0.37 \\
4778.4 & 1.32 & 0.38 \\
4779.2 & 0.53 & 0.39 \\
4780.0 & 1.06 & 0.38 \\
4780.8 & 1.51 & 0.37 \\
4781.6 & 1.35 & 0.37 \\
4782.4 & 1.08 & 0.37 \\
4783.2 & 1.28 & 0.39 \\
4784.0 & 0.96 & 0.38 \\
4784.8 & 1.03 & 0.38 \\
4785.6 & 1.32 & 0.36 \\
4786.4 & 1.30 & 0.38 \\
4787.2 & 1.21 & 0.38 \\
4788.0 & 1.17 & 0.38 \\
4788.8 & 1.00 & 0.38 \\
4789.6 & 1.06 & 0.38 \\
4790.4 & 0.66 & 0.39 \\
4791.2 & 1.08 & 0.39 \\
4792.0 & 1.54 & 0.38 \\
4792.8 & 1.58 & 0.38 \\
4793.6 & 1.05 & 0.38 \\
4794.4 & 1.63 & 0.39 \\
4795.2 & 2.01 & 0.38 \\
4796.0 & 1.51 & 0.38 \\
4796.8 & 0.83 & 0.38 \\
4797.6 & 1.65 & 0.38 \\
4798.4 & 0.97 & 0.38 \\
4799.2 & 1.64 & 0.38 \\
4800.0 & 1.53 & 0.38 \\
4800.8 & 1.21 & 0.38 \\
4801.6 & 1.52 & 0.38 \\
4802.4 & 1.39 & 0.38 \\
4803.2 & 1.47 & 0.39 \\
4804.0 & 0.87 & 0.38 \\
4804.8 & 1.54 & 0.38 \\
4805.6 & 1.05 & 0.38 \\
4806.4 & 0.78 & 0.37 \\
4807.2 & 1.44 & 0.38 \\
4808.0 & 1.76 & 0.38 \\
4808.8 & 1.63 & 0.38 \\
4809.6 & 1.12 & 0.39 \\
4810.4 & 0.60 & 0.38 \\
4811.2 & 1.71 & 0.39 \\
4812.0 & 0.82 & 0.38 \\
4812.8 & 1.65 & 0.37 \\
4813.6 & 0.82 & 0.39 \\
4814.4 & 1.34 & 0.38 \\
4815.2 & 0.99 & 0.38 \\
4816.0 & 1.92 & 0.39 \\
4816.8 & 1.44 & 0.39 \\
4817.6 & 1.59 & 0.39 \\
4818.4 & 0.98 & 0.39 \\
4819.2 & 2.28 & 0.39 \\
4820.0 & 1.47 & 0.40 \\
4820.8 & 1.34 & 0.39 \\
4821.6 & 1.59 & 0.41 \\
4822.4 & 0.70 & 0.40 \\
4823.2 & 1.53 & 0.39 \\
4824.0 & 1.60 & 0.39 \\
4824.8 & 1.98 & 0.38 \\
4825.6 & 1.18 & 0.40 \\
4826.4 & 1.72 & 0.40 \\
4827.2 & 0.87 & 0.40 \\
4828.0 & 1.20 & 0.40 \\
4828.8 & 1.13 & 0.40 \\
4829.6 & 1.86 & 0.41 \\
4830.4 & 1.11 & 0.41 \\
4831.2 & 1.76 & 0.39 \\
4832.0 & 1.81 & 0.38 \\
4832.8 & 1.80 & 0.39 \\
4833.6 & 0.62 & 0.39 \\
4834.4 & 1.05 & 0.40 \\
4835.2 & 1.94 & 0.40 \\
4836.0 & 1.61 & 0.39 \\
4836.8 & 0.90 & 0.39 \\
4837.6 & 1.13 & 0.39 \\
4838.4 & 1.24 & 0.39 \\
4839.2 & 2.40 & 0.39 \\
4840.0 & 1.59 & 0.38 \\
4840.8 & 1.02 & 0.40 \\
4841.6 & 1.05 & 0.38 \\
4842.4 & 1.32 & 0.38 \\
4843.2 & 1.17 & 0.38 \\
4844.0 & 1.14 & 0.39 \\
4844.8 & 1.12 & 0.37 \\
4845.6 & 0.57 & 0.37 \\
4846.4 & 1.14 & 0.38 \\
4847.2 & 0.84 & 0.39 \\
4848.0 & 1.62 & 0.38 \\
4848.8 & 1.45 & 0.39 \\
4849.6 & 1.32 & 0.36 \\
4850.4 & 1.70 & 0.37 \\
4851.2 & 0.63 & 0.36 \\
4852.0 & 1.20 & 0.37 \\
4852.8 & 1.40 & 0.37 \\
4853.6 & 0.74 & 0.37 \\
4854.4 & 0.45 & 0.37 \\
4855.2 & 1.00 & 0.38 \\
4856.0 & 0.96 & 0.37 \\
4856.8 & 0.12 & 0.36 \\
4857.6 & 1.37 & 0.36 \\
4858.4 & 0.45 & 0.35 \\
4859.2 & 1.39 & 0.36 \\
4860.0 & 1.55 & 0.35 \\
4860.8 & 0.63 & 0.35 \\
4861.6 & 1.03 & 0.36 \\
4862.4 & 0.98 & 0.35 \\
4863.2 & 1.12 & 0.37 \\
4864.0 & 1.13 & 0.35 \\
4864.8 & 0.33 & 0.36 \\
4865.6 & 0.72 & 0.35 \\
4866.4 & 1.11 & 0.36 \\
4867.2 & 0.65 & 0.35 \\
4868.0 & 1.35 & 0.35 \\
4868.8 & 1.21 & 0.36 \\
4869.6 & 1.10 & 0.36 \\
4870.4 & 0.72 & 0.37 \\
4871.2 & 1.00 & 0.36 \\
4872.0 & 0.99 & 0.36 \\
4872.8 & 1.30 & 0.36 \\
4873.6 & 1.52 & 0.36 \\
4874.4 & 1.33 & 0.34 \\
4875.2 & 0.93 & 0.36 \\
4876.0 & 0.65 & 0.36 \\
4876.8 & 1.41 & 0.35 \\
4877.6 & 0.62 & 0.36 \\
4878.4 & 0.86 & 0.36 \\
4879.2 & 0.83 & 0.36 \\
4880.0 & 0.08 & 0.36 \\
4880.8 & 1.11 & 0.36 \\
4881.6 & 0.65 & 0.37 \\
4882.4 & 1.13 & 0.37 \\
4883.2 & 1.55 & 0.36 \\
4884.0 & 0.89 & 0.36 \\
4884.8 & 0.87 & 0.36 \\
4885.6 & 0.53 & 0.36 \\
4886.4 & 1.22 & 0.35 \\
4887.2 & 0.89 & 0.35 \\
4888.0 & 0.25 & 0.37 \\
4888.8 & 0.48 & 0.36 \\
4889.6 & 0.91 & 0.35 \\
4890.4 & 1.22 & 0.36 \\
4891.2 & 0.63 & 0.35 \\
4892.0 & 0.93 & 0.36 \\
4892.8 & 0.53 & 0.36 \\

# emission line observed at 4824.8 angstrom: Mg II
